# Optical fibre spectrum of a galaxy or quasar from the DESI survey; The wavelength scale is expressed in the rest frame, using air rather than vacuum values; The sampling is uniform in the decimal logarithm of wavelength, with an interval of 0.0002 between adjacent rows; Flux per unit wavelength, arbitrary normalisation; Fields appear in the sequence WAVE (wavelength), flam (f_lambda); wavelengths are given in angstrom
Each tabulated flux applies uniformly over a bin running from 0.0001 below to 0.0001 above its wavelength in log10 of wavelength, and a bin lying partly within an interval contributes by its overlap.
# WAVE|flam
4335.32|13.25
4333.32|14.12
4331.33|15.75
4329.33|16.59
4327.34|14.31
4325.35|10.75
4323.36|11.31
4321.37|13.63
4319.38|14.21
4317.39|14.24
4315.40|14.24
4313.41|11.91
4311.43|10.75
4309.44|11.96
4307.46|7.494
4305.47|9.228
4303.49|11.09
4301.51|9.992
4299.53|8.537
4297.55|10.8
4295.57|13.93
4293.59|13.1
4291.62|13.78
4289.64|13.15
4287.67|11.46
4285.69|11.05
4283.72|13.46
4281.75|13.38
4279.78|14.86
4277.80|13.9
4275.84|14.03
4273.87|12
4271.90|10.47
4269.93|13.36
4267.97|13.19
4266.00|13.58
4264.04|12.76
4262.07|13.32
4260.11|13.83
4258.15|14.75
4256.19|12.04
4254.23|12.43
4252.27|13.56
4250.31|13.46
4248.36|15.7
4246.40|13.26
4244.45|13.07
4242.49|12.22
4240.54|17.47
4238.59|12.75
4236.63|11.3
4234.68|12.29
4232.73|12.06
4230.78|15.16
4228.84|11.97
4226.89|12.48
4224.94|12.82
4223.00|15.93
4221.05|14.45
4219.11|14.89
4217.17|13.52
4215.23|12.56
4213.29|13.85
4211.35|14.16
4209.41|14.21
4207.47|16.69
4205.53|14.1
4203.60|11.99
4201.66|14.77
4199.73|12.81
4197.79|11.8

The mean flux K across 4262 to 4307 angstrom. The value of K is 12.3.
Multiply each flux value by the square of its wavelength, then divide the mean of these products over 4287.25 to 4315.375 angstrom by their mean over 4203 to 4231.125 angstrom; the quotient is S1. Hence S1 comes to 0.85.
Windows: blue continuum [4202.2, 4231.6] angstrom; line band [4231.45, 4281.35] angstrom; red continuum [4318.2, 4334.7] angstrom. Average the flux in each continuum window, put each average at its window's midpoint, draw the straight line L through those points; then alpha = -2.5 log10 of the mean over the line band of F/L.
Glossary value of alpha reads 0.05 mag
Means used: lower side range 13.9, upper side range 13.8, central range 13.3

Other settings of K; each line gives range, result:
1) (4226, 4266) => 13.3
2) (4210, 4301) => 13.2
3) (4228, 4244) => 13.2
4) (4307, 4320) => 12.2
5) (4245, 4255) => 13.7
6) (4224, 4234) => 12.9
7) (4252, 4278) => 13.1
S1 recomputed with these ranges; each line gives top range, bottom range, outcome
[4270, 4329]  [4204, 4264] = 0.93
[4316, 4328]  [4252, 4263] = 1.01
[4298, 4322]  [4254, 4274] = 0.90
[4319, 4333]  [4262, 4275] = 1.12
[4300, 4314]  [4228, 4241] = 0.81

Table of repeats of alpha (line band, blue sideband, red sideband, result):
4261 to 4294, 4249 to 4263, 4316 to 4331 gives 0.04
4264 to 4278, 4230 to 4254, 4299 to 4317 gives -0.05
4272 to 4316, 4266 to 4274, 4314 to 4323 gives 0.10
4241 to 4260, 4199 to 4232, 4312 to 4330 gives 0.02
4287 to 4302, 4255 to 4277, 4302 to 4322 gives 0.03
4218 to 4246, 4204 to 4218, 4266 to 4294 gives 0.02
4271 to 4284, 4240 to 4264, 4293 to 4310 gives -0.10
